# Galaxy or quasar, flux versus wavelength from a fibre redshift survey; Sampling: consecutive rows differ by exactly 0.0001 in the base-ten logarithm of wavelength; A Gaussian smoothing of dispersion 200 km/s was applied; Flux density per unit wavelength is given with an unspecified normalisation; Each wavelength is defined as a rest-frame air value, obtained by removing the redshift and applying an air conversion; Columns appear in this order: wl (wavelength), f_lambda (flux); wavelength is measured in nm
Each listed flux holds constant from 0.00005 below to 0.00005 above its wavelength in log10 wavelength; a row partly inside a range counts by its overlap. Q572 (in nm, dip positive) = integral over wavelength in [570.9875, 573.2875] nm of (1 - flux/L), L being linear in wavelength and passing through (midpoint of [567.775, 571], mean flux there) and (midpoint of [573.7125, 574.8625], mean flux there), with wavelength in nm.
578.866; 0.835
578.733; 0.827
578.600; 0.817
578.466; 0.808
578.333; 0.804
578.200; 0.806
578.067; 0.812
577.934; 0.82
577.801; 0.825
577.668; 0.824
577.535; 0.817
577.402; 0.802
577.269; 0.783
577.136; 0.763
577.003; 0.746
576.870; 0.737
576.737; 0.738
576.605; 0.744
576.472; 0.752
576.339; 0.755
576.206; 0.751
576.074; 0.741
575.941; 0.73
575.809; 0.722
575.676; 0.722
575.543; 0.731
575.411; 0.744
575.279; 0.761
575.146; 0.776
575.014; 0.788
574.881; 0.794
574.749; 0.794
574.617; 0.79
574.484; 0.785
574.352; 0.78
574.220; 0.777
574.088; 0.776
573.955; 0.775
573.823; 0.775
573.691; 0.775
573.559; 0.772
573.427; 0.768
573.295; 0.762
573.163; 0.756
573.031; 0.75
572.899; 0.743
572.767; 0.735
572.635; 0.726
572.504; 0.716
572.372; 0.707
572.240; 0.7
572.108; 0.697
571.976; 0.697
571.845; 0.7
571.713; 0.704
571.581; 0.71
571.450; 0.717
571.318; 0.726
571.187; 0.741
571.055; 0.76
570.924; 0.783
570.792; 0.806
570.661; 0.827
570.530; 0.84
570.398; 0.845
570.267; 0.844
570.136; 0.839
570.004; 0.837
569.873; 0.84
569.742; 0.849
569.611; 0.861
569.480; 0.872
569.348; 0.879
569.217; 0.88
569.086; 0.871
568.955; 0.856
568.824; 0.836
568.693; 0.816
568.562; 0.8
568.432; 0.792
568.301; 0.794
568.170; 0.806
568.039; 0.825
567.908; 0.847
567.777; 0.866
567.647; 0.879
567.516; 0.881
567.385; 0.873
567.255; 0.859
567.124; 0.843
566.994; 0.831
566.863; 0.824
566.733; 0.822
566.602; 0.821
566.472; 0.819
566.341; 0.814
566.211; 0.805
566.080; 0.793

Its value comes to 0.23 nm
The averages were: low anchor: 0.836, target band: 0.724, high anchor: 0.782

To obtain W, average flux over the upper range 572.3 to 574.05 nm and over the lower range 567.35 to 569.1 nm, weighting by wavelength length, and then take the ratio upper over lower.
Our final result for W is 0.9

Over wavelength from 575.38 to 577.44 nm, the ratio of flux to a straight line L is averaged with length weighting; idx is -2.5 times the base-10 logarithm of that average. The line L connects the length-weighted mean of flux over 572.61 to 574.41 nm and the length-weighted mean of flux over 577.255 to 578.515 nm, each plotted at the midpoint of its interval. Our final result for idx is 0.068 mag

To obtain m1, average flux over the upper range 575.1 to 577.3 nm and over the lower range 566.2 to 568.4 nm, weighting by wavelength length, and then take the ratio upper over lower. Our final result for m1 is 0.9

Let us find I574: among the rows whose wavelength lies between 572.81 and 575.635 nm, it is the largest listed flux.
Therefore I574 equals 0.794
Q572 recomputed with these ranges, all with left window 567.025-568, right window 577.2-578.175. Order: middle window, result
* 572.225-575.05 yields 0.236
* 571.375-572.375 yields 0.162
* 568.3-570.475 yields 0.024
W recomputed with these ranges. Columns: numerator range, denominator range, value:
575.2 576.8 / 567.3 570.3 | 0.88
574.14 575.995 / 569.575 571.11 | 0.92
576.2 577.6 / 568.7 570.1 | 0.89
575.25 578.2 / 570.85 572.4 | 1.06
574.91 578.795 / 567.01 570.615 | 0.92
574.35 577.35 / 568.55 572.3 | 0.95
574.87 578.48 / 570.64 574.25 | 1.04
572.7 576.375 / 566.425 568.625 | 0.91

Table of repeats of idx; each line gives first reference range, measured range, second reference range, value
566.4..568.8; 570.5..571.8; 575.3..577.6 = 0.059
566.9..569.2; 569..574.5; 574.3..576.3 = 0.029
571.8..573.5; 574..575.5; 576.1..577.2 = -0.056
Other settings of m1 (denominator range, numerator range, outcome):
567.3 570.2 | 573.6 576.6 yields 0.90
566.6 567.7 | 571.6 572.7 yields 0.83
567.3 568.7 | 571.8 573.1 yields 0.86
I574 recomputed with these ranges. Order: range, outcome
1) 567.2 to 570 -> 0.881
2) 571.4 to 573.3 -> 0.762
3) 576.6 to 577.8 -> 0.824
